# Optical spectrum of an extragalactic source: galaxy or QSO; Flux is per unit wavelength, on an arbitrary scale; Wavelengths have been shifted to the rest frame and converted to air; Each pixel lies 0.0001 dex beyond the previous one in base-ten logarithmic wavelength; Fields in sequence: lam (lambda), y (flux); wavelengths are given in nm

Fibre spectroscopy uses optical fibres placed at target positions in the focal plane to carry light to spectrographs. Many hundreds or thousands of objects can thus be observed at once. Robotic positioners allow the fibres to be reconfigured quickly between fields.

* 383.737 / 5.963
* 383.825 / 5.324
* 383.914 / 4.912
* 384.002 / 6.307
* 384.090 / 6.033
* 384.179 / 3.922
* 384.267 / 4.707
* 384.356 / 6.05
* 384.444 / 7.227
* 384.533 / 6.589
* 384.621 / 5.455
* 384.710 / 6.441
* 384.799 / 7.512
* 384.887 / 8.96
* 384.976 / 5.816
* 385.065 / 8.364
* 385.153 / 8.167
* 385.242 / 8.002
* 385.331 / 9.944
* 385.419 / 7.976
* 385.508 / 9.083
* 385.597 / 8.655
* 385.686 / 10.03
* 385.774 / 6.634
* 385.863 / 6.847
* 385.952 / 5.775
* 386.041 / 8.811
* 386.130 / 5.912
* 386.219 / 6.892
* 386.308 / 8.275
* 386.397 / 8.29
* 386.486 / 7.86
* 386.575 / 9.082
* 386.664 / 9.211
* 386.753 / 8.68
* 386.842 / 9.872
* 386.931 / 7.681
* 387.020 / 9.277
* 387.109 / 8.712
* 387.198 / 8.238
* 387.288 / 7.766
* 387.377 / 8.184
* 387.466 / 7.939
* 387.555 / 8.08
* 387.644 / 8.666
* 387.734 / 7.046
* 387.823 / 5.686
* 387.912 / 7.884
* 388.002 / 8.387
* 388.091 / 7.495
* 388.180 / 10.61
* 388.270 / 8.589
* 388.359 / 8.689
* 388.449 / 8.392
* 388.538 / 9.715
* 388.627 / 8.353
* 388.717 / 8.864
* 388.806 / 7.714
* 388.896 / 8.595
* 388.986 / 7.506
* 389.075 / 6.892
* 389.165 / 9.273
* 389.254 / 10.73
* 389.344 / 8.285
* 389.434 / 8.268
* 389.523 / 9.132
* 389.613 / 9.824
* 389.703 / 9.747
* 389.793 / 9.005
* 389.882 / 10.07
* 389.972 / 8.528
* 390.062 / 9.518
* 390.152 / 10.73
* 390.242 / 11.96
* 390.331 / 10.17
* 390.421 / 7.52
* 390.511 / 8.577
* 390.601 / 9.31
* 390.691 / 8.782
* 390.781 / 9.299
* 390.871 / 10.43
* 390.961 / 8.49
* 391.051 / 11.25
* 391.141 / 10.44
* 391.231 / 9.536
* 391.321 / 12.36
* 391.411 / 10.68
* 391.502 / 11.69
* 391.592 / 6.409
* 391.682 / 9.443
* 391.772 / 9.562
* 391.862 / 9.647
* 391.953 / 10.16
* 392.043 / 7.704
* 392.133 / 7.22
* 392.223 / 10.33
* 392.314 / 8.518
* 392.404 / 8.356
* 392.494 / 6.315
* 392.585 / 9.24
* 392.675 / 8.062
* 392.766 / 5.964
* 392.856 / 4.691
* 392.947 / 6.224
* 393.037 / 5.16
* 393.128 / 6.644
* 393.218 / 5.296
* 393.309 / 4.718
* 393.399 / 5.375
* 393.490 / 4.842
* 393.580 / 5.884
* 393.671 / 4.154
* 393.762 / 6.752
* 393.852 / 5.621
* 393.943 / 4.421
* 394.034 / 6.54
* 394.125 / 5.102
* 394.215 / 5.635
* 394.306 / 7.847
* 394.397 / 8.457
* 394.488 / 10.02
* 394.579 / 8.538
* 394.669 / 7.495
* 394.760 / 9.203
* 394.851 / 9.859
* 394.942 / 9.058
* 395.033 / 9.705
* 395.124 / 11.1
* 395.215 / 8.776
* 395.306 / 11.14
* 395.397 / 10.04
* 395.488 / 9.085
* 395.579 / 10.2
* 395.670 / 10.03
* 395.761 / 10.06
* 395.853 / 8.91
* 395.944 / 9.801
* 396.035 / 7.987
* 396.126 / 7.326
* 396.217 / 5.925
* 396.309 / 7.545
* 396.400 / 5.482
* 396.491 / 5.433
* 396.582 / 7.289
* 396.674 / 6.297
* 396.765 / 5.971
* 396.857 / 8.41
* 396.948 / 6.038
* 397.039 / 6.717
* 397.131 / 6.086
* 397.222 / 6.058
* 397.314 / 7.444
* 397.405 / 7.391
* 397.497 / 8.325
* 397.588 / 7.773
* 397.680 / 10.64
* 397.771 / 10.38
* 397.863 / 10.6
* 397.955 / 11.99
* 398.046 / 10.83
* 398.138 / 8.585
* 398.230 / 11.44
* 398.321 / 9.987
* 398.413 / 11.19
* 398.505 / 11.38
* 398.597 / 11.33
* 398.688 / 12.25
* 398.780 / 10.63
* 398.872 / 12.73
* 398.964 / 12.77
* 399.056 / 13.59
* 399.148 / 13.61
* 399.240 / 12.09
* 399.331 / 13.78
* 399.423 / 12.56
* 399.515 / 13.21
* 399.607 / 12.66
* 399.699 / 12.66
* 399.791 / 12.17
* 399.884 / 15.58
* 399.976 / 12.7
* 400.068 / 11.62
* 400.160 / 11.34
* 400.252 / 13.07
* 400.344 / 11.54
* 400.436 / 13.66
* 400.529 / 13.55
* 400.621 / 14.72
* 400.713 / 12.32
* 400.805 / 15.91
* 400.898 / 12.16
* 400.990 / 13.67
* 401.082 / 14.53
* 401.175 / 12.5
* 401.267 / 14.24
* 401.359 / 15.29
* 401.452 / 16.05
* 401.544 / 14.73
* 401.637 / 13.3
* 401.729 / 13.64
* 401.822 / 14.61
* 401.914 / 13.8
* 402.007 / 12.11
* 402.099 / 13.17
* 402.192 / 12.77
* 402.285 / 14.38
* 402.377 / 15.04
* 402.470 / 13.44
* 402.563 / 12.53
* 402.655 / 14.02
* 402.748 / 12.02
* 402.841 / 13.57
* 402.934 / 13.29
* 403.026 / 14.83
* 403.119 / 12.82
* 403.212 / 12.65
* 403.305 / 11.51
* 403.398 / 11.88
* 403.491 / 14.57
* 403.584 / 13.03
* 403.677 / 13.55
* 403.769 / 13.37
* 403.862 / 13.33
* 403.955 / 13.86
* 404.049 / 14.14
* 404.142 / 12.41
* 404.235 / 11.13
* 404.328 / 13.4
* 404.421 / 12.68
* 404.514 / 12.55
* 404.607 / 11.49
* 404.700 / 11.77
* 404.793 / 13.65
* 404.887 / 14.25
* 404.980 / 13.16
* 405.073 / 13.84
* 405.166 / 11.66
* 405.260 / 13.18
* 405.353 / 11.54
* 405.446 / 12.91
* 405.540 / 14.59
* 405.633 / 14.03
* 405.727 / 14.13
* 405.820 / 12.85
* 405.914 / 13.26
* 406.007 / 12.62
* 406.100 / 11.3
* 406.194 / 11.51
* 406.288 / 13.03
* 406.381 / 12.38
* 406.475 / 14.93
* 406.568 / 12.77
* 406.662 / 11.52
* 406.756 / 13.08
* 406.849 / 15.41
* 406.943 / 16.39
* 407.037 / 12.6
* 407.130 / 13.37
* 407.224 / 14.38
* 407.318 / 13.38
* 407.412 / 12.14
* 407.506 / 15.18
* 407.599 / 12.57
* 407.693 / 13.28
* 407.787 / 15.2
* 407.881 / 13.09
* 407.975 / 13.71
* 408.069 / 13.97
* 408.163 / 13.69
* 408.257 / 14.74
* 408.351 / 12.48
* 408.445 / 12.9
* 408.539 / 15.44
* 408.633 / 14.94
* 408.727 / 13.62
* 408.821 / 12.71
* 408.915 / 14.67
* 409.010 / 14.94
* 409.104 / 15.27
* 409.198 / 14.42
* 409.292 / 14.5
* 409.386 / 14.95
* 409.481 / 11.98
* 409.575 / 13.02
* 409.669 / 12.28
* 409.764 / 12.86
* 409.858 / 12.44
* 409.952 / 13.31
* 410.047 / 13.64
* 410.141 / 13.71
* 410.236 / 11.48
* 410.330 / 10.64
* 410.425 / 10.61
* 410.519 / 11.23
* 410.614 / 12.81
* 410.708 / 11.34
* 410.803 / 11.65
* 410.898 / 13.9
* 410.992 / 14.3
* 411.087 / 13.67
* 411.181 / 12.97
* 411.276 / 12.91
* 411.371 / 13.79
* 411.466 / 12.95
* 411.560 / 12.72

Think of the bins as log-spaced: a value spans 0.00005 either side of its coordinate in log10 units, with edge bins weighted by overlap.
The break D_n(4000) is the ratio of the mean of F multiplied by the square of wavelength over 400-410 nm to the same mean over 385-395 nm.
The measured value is 1.8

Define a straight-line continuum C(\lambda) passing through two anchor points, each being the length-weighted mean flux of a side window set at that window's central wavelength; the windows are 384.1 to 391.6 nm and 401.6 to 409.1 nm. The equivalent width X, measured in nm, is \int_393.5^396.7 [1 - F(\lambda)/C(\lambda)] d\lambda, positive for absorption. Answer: 0.797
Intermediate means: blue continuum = 8.46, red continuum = 13.4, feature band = 7.88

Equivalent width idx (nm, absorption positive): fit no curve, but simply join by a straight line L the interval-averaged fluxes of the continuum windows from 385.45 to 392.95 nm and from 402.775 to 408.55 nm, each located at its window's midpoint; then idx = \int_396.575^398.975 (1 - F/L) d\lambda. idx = 0.39 nm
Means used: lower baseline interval 8.66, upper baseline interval 13.2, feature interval 9.26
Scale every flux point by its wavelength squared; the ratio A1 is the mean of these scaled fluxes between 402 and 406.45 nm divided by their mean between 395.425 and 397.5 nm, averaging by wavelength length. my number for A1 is 1.79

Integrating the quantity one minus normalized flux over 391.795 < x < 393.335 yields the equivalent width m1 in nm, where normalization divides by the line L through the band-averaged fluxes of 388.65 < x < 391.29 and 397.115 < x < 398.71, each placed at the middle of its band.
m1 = 0.33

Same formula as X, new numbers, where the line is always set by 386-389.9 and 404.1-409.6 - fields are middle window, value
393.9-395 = 0.27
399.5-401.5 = -0.29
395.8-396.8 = 0.33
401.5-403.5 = -0.18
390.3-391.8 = -0.06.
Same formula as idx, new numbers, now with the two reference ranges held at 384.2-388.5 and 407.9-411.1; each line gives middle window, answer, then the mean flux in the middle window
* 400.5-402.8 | -0.471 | 13.8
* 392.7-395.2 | 0.727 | 6.86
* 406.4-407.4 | -0.080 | 13.7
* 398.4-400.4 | -0.290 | 12.5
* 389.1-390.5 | -0.126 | 9.46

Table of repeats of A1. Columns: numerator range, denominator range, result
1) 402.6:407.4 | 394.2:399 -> 1.52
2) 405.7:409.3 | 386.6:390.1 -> 1.75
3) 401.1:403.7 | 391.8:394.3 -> 2.14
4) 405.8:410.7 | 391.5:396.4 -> 1.83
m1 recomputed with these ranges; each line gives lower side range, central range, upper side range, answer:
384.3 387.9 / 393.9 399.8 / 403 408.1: 0.821 nm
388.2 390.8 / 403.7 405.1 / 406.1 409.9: -0.030 nm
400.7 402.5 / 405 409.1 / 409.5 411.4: -0.126 nm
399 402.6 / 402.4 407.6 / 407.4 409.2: 0.225 nm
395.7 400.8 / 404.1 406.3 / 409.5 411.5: -0.217 nm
